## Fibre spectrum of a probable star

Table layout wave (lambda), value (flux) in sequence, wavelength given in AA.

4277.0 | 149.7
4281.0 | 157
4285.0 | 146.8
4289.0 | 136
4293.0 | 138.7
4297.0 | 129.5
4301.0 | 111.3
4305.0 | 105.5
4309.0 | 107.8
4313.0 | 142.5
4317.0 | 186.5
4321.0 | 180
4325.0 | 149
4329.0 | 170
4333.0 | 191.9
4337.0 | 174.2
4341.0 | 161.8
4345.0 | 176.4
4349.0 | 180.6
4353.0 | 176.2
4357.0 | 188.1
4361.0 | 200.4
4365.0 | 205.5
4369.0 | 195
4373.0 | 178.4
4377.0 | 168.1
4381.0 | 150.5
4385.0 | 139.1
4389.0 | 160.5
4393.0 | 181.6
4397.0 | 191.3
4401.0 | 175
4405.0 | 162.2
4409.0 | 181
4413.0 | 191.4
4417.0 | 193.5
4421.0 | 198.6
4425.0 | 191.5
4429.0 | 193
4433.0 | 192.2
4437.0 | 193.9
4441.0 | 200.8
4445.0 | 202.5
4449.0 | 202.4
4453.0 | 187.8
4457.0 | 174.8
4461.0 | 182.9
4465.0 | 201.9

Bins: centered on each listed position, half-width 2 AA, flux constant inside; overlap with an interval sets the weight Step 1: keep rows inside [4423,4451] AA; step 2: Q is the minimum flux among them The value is 191.5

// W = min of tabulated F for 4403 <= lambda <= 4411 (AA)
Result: 162.2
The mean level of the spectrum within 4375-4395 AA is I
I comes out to 160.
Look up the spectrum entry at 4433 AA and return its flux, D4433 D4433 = 192.2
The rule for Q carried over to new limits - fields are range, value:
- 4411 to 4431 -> 191.4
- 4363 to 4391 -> 139.1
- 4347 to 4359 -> 176.2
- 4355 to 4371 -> 188.1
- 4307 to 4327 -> 107.8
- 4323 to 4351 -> 149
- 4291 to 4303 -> 111.3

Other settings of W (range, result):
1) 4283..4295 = 136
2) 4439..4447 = 200.8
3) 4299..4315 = 105.5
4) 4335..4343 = 161.8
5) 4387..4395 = 160.5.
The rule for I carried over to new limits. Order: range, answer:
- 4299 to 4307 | 108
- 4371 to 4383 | 166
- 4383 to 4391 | 150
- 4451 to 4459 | 181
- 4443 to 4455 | 198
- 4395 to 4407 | 176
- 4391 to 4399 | 186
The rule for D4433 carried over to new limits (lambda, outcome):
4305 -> 105.5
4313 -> 142.5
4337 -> 174.2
